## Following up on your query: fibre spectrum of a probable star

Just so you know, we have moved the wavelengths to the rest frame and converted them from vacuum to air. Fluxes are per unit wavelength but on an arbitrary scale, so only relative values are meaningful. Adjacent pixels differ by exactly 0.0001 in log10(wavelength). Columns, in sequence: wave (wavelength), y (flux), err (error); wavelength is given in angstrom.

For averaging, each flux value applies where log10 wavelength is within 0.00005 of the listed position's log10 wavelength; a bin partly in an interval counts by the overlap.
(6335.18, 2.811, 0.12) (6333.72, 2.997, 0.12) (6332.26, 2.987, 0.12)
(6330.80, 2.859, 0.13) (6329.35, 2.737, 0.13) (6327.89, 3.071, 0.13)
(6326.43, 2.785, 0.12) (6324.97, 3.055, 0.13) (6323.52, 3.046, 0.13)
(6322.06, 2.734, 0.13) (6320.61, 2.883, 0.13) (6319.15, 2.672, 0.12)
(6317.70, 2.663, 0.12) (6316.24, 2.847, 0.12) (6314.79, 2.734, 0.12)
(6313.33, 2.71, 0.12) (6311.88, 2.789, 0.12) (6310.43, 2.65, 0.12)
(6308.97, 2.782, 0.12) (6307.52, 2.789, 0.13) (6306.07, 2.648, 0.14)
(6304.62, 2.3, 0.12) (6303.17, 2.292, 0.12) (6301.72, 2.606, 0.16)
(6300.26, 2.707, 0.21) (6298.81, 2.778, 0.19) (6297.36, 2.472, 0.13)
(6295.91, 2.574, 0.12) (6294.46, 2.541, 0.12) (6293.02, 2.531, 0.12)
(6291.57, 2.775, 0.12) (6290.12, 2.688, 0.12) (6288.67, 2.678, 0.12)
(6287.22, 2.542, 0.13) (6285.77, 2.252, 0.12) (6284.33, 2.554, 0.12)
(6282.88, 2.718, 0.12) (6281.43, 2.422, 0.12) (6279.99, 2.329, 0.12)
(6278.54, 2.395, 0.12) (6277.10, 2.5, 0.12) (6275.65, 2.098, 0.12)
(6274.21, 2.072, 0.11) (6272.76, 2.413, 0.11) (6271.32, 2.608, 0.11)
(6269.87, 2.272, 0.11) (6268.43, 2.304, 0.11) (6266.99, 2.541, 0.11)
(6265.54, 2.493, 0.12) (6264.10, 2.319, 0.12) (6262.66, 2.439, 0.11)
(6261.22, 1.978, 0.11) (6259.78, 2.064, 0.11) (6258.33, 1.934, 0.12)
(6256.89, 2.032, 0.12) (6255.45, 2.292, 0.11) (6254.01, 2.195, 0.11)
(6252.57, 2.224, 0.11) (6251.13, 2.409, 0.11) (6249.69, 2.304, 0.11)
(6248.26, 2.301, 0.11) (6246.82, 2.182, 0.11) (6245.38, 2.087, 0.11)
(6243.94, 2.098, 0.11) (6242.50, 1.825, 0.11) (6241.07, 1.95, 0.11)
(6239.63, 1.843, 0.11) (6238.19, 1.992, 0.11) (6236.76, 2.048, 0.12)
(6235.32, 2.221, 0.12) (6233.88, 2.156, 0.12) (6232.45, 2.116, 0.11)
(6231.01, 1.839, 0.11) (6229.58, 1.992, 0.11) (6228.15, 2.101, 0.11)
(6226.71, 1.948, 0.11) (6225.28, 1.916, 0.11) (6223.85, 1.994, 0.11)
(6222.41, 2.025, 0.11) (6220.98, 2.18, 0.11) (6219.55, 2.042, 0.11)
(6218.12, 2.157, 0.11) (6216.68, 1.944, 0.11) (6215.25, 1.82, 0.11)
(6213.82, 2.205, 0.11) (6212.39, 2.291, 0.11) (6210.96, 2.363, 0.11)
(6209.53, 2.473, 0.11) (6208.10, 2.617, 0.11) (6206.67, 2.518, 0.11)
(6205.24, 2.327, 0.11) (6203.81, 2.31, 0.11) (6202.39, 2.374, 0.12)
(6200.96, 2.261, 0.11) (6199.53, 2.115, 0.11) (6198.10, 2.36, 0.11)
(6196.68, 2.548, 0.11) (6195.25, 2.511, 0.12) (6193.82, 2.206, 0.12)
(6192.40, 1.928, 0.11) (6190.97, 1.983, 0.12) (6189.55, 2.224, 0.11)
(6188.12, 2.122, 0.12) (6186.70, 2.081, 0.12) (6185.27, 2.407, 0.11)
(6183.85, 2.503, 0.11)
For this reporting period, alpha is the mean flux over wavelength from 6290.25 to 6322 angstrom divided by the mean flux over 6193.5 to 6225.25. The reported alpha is 1.2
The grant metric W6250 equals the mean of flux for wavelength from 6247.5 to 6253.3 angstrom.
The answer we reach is 2.31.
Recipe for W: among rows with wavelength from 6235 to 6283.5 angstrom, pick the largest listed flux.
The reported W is 2.718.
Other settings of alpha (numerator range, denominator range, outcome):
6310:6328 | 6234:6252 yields 1.33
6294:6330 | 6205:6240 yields 1.28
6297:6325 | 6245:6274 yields 1.19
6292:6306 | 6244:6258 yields 1.15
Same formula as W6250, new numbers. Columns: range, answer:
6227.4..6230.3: 2.05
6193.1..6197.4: 2.42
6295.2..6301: 2.63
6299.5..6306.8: 2.51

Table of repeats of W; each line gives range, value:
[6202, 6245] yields 2.617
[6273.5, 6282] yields 2.5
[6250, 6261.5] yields 2.409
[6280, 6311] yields 2.789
